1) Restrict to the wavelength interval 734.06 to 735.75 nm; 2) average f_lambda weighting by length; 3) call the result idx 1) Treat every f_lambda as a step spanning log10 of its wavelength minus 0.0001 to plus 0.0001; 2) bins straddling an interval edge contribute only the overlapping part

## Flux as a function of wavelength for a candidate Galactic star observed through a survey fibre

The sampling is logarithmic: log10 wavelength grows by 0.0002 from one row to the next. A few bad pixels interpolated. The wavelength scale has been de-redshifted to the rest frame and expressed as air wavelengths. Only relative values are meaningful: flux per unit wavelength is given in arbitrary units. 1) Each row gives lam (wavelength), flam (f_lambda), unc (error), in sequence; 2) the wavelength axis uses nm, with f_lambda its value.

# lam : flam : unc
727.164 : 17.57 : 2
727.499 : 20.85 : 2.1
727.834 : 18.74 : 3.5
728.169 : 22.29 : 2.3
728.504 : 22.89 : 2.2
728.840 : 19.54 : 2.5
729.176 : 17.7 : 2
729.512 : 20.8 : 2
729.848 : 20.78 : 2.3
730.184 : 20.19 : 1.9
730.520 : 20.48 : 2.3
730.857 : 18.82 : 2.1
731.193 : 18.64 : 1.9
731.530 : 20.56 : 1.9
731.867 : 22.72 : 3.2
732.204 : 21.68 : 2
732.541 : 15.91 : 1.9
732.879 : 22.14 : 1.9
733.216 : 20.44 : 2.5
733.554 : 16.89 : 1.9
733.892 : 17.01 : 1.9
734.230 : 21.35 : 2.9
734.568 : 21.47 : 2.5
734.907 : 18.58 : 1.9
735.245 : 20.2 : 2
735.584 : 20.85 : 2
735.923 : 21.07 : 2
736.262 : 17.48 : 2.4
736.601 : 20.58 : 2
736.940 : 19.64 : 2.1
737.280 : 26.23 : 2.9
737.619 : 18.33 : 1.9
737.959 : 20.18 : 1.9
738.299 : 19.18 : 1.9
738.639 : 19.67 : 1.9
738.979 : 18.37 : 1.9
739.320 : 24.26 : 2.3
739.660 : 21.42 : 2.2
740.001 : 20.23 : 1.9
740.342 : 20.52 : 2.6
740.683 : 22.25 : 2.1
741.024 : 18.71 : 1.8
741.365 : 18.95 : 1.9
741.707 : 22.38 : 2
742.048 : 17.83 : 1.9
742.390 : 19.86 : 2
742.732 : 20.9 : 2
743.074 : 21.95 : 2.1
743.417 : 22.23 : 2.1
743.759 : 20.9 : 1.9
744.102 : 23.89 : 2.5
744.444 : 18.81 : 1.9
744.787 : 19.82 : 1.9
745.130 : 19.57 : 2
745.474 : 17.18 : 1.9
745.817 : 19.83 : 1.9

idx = 20.5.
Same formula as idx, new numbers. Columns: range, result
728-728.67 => 22.6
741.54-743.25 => 20.6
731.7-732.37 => 22.2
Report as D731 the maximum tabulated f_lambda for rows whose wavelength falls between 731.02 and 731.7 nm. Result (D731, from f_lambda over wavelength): 20.56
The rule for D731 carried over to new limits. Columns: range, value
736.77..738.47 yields 26.23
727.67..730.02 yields 22.89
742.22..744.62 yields 23.89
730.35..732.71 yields 22.72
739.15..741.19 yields 24.26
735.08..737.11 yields 21.07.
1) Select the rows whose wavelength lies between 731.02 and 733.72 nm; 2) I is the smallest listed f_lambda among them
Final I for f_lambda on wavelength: 15.91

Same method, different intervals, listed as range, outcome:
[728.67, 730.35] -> 17.7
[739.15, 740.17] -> 20.23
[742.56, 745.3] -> 18.81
